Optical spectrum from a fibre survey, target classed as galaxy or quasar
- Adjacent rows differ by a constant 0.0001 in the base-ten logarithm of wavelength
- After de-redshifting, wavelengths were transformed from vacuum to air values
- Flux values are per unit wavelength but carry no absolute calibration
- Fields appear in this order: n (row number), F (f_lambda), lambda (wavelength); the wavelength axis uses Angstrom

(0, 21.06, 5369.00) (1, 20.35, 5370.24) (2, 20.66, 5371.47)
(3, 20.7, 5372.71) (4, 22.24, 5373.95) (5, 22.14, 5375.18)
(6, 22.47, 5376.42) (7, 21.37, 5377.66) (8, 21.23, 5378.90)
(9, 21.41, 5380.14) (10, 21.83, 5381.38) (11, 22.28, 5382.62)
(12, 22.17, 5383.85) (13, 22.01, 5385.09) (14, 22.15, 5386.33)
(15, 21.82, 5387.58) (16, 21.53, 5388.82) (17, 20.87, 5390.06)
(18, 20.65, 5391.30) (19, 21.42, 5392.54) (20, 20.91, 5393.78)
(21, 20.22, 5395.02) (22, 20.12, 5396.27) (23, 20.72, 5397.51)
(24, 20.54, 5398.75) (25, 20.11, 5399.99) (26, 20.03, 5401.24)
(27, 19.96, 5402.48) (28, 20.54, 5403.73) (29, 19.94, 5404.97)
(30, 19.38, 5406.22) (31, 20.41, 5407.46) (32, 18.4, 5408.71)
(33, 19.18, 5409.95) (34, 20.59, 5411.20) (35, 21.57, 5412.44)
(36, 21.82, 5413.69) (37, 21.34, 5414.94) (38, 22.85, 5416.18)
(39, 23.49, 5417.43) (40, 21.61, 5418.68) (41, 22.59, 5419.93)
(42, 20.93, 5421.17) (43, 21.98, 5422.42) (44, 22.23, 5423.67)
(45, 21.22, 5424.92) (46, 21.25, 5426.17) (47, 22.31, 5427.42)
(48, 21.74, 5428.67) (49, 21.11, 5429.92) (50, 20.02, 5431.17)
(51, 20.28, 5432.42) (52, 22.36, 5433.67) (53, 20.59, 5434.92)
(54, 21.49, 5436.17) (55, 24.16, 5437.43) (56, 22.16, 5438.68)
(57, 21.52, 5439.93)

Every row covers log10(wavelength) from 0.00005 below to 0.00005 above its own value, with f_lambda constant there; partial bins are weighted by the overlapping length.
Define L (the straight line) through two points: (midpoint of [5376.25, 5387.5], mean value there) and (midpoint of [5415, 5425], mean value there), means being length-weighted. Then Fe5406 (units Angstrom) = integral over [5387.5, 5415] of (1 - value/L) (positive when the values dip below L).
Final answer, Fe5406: 1.9 Angstrom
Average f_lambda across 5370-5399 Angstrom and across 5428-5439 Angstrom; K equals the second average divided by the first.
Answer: 1.01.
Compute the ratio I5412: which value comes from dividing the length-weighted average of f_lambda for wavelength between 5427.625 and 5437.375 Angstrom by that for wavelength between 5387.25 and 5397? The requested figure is 1.02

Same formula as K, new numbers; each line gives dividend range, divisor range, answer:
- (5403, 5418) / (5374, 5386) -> 0.95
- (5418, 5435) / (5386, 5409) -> 1.05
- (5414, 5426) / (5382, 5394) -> 1.02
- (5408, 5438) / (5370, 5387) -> 0.99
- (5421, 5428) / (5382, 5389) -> 0.98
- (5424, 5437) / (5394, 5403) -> 1.05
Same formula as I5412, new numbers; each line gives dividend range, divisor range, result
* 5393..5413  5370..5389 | 0.93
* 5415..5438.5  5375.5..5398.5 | 1.02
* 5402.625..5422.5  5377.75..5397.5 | 0.98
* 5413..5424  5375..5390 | 1.01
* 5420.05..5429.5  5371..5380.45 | 1.01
